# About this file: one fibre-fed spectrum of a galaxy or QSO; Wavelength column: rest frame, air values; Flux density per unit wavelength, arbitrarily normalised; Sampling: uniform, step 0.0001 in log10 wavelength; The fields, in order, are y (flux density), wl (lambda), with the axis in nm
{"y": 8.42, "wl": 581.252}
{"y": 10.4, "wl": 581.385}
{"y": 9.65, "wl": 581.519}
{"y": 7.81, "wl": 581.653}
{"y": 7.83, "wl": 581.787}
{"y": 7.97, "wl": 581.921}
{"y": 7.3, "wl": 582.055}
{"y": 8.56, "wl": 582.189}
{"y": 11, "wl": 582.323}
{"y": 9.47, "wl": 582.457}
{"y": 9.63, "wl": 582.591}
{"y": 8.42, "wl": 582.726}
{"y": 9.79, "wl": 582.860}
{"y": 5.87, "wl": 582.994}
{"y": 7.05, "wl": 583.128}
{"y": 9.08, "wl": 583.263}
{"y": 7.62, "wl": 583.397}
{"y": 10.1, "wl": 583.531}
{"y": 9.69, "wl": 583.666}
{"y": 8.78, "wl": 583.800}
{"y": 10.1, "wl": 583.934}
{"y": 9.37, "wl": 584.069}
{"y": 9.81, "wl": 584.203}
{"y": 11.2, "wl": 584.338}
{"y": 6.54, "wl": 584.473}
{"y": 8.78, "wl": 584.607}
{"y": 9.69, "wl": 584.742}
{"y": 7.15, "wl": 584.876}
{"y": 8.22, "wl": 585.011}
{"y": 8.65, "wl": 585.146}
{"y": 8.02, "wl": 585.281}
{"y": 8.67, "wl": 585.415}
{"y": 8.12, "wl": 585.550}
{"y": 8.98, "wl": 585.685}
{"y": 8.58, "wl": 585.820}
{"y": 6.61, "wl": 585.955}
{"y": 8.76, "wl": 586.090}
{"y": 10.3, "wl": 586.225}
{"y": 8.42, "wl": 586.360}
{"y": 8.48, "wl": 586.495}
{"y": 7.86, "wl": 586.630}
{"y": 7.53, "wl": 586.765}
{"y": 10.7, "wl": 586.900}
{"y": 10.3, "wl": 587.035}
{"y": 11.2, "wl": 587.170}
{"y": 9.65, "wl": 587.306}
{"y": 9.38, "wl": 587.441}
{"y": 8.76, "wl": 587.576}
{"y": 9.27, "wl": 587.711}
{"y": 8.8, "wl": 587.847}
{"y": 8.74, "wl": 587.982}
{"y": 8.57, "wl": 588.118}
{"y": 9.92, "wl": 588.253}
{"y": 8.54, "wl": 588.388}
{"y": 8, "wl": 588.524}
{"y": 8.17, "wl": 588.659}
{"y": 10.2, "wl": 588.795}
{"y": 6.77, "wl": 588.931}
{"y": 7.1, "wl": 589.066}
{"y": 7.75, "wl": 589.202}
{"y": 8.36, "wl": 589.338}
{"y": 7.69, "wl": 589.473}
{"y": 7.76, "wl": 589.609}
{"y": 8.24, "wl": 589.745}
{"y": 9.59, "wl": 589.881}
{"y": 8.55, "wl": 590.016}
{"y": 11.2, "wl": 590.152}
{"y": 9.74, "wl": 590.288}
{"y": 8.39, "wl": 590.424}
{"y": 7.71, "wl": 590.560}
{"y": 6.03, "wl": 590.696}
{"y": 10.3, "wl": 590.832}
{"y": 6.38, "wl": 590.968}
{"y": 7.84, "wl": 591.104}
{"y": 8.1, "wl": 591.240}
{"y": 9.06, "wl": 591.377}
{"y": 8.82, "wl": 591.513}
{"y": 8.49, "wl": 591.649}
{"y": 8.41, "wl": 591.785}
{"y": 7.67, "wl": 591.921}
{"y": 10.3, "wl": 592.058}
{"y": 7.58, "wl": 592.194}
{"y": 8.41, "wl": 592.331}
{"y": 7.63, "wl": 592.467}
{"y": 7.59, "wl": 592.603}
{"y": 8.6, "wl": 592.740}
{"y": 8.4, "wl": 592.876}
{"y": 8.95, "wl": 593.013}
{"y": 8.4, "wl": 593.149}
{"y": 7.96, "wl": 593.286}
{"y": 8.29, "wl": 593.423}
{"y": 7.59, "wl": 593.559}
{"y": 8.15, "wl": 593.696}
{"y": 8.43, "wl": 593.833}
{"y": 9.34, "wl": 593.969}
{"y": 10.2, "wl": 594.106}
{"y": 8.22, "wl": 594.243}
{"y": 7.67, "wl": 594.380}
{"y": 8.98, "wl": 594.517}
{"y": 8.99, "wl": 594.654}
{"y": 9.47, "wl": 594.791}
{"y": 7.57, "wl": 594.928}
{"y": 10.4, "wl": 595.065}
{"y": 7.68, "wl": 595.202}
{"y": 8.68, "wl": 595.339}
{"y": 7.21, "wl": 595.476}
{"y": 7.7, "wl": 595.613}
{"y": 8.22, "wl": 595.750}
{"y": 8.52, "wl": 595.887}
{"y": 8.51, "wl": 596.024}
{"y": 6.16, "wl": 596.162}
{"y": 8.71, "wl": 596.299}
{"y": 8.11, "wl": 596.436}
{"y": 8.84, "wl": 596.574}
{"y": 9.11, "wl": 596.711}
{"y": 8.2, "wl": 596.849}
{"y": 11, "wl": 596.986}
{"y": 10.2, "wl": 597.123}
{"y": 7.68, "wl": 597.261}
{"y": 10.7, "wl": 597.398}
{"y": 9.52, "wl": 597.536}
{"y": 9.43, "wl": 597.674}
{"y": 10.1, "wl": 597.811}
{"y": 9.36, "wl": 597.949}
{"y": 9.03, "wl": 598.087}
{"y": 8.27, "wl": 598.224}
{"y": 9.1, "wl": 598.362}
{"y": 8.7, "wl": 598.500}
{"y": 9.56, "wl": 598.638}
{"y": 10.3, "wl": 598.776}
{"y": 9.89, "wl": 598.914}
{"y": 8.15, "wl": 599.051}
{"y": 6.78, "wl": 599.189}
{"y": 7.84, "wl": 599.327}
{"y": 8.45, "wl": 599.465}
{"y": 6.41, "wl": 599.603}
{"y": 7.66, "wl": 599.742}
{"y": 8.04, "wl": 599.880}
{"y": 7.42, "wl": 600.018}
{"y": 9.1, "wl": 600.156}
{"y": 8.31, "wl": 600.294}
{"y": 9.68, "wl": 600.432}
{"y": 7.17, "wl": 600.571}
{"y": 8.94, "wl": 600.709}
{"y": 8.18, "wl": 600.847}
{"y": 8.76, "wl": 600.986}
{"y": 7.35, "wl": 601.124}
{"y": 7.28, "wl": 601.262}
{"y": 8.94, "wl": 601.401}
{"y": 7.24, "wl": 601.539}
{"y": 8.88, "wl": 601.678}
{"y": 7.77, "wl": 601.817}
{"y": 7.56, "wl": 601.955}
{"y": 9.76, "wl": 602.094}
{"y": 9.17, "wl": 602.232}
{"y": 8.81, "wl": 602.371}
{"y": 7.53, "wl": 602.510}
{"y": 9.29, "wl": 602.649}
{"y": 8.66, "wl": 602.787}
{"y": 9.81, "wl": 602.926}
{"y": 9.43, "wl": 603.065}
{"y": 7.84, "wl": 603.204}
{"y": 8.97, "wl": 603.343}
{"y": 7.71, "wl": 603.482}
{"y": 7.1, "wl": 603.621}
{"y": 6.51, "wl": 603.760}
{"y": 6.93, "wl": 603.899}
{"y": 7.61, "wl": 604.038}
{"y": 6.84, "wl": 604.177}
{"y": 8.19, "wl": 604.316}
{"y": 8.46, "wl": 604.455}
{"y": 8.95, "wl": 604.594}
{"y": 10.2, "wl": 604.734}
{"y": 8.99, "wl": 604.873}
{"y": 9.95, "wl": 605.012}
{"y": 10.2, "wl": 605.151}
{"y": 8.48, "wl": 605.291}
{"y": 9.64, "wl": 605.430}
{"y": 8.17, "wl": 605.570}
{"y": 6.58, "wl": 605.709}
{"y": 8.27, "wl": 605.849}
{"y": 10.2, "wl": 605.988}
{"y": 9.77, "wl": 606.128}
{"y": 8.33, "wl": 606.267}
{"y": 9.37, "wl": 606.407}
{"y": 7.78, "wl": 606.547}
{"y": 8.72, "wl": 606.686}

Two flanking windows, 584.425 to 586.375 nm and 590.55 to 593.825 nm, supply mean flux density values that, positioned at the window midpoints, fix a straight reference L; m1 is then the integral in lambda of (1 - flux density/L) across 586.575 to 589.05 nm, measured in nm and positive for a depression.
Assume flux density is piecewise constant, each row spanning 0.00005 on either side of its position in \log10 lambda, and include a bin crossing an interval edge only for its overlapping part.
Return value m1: -0.198 nm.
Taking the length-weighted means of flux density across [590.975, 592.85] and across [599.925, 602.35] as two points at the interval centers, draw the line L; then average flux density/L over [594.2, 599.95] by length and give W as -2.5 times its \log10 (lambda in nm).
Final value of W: -0.04 mag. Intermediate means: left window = 8.28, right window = 8.33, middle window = 8.65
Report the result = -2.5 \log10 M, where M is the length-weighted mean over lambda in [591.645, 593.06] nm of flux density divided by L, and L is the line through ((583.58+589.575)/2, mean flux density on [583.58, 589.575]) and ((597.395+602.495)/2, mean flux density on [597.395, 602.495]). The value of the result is 0.04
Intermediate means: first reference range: 8.77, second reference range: 8.54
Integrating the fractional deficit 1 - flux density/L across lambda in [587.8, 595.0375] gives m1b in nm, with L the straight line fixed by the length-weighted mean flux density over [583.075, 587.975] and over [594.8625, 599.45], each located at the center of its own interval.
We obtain 0.307 nm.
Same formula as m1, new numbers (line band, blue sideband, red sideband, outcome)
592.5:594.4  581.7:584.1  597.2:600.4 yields 0.06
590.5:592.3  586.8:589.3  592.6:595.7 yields 0.10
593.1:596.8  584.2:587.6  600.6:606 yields 0.09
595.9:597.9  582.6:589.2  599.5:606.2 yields -0.12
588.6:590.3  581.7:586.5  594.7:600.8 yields 0.03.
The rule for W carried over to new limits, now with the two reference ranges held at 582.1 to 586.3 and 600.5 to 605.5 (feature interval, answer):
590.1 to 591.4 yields 0.03 mag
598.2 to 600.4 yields 0.01 mag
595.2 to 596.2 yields 0.09 mag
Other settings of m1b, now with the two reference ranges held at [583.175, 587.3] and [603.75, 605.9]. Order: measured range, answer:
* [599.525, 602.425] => 0.11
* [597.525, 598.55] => -0.07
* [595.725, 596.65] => 0.05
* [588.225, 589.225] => 0.06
